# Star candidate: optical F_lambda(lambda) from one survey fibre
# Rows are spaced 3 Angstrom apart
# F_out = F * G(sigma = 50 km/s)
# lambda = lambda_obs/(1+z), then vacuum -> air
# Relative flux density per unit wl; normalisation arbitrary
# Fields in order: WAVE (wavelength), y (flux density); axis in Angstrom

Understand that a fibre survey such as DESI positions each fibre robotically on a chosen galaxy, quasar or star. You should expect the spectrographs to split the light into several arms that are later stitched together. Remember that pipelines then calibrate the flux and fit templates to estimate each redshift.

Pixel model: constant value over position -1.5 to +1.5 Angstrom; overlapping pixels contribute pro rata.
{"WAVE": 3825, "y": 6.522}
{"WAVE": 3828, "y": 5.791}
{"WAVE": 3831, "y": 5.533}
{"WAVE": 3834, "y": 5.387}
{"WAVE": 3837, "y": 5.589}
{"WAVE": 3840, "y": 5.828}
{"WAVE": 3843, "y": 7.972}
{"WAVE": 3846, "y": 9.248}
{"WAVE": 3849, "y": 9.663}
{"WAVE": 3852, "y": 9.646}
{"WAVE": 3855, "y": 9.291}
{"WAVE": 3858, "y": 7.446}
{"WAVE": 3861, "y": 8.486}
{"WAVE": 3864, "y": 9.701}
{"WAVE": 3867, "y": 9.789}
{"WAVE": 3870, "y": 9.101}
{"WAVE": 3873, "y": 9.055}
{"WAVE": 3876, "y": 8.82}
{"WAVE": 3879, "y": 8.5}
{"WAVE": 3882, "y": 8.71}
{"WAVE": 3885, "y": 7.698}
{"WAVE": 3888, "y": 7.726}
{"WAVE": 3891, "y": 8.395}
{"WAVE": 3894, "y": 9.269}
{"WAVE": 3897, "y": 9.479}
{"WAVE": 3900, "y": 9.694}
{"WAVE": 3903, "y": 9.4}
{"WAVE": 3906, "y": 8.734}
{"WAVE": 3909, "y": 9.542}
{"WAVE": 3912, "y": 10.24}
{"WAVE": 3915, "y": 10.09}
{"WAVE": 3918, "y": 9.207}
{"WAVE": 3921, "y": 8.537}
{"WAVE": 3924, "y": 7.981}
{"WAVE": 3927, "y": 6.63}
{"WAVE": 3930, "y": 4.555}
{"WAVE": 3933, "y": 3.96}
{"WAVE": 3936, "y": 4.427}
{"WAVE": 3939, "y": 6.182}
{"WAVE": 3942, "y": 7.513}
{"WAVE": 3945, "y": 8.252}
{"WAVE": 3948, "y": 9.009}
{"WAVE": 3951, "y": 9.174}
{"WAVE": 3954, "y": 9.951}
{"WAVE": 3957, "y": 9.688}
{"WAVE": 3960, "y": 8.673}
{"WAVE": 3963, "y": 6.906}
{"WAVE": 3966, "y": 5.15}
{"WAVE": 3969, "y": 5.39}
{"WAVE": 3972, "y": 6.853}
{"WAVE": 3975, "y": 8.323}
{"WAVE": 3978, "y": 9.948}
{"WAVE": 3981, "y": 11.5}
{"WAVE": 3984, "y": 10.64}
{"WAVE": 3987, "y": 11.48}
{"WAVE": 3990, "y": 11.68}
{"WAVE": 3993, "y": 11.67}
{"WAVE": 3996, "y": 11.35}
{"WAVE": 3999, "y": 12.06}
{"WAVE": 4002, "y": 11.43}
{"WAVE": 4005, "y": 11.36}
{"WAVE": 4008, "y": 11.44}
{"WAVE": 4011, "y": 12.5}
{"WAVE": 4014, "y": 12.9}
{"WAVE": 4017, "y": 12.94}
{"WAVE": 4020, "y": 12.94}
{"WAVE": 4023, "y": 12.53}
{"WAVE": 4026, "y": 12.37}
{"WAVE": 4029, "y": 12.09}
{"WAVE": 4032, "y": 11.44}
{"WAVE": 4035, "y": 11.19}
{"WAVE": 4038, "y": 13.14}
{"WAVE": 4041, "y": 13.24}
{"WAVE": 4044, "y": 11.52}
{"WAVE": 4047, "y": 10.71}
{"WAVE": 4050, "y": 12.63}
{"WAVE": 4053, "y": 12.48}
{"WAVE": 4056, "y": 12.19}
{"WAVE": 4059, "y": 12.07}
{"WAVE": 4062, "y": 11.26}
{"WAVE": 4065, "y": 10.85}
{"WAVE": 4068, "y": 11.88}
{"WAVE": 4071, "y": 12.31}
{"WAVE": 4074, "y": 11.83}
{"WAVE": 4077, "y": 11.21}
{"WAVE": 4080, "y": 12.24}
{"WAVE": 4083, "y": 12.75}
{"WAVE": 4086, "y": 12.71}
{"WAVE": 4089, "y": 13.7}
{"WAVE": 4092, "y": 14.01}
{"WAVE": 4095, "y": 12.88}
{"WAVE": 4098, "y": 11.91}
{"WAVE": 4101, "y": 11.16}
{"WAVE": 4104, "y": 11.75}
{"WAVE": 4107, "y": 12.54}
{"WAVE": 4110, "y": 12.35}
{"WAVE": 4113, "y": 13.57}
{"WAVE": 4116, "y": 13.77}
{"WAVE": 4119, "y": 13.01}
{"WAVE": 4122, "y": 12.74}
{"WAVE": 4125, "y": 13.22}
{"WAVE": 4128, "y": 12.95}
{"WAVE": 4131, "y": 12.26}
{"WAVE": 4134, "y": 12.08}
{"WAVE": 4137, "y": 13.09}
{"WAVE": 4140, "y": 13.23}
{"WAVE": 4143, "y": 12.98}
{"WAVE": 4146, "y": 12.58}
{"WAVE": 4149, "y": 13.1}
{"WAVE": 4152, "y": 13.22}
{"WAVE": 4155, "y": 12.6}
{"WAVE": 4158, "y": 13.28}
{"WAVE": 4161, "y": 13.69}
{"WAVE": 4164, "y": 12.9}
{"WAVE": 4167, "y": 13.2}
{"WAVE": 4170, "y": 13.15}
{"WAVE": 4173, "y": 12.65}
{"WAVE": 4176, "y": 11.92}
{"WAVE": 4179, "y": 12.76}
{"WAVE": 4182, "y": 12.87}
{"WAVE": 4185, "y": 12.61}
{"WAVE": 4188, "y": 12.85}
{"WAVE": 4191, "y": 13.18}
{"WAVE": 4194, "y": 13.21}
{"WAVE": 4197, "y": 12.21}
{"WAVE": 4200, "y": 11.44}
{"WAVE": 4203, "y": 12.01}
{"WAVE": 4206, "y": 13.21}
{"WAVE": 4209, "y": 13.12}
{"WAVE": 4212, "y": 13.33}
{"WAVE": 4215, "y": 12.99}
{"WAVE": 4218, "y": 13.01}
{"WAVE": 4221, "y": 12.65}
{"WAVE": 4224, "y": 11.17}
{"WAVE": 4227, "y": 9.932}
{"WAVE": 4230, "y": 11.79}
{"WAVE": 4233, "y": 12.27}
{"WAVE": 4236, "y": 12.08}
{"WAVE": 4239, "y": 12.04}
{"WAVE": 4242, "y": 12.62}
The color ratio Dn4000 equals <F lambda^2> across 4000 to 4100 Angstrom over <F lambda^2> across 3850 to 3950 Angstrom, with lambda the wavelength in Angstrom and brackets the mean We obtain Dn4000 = 1.58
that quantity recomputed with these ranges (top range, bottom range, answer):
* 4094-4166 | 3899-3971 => 1.80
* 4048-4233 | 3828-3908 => 1.72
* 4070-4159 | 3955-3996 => 1.48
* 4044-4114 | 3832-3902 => 1.61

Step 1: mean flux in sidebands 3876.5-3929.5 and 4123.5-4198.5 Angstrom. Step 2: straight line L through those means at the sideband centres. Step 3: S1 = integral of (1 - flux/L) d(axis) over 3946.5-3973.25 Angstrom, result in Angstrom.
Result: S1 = 4.9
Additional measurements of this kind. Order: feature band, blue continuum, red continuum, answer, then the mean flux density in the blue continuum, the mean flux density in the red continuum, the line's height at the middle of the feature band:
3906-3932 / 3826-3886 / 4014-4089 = 2.9 Angstrom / 8.05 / 12.2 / 9.37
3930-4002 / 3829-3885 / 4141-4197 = 9.0 Angstrom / 8.17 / 12.9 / 9.83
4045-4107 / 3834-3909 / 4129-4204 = -3.5 Angstrom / 8.59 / 12.8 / 11.5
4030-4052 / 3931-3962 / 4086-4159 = -3.3 Angstrom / 7.62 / 12.8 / 10.4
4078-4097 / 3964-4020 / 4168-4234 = -2.6 Angstrom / 10.5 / 12.5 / 11.4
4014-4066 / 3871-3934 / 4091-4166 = -4.9 Angstrom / 8.43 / 12.8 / 11.1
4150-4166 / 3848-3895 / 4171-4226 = -1.3 Angstrom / 8.82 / 12.6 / 12.1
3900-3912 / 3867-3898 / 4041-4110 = -0.4 Angstrom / 8.72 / 12.1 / 9.13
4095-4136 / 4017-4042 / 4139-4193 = 0.5 Angstrom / 12.4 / 12.9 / 12.7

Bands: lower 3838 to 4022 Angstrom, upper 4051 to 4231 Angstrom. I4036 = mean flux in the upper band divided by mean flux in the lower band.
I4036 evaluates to 1.38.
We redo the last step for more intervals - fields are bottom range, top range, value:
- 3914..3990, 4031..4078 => 1.47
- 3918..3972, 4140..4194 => 1.79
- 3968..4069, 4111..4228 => 1.12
